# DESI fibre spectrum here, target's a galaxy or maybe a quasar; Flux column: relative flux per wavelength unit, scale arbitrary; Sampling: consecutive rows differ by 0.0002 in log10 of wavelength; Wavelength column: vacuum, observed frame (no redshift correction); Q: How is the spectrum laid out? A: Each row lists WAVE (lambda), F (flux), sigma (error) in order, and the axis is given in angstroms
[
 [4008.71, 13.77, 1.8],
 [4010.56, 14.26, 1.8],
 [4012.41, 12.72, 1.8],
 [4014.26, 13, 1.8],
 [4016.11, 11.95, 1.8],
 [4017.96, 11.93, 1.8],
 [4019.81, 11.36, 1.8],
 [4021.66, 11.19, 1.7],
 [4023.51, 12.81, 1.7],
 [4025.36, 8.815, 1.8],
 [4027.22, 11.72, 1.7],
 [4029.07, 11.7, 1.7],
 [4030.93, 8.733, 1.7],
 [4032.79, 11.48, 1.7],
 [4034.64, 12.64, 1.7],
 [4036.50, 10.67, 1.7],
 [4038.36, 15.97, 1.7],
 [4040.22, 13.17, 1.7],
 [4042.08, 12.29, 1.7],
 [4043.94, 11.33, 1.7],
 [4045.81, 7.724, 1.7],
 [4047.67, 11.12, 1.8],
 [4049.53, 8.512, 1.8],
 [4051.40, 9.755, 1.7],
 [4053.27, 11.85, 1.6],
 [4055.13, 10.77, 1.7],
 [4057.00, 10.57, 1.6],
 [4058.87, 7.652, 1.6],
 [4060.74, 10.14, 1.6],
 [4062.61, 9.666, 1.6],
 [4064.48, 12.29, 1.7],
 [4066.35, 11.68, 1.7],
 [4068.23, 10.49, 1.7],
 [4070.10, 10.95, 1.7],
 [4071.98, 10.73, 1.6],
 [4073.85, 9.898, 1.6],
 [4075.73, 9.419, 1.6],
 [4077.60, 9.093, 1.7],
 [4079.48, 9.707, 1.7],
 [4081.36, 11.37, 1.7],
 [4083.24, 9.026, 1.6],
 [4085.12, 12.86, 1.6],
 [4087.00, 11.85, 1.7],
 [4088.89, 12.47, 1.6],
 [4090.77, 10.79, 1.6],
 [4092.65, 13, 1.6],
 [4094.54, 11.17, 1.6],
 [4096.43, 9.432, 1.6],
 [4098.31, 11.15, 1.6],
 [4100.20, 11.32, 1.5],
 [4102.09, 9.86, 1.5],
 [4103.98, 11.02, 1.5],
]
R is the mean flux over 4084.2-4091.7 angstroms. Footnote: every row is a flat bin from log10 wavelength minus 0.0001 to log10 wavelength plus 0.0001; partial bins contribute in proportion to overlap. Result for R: 12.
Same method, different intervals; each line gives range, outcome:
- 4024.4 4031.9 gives 10.3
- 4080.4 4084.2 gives 10.2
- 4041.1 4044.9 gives 11.8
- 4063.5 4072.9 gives 11.2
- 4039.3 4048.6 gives 11.1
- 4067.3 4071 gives 10.7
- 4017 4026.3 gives 11.2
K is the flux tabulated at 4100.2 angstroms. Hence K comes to 11.32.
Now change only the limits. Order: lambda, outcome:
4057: 10.57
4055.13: 10.77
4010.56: 14.26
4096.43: 9.432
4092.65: 13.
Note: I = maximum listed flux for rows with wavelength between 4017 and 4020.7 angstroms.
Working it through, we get 11.93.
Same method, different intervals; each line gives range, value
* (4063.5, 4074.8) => 12.29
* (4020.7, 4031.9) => 12.81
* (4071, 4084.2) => 11.37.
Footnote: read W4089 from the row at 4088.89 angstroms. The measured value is 12.47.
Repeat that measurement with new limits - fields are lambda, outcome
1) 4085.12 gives 12.86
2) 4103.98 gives 11.02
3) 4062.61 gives 9.666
